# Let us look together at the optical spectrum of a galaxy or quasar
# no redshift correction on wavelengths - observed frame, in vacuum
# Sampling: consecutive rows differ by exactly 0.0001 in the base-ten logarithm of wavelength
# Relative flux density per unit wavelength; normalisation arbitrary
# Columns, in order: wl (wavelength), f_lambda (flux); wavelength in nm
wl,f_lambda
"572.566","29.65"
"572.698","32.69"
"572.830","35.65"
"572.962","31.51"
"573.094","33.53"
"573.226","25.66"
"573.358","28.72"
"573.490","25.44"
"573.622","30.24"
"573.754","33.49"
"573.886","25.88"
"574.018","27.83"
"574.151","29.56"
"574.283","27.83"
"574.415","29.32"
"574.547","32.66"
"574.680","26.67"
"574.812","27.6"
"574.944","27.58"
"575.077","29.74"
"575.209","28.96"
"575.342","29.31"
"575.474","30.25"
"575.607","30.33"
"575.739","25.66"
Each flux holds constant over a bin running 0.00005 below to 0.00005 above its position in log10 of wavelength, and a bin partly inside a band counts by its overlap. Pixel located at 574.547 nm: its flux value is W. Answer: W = 32.66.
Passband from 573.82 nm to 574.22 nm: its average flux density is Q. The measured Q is 27.7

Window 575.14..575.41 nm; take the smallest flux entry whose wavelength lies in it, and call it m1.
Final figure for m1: 28.96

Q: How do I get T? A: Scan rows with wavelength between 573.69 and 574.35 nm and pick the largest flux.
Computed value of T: 33.49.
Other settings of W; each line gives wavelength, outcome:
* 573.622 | 30.24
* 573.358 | 28.72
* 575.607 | 30.33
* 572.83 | 35.65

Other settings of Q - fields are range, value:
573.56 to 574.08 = 29.4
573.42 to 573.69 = 27.9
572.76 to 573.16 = 33.5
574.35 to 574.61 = 31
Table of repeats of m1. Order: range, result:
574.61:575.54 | 26.67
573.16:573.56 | 25.44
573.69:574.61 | 25.88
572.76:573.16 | 31.51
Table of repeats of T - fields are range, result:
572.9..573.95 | 33.53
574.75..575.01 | 27.6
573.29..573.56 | 28.72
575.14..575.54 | 30.25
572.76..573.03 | 35.65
